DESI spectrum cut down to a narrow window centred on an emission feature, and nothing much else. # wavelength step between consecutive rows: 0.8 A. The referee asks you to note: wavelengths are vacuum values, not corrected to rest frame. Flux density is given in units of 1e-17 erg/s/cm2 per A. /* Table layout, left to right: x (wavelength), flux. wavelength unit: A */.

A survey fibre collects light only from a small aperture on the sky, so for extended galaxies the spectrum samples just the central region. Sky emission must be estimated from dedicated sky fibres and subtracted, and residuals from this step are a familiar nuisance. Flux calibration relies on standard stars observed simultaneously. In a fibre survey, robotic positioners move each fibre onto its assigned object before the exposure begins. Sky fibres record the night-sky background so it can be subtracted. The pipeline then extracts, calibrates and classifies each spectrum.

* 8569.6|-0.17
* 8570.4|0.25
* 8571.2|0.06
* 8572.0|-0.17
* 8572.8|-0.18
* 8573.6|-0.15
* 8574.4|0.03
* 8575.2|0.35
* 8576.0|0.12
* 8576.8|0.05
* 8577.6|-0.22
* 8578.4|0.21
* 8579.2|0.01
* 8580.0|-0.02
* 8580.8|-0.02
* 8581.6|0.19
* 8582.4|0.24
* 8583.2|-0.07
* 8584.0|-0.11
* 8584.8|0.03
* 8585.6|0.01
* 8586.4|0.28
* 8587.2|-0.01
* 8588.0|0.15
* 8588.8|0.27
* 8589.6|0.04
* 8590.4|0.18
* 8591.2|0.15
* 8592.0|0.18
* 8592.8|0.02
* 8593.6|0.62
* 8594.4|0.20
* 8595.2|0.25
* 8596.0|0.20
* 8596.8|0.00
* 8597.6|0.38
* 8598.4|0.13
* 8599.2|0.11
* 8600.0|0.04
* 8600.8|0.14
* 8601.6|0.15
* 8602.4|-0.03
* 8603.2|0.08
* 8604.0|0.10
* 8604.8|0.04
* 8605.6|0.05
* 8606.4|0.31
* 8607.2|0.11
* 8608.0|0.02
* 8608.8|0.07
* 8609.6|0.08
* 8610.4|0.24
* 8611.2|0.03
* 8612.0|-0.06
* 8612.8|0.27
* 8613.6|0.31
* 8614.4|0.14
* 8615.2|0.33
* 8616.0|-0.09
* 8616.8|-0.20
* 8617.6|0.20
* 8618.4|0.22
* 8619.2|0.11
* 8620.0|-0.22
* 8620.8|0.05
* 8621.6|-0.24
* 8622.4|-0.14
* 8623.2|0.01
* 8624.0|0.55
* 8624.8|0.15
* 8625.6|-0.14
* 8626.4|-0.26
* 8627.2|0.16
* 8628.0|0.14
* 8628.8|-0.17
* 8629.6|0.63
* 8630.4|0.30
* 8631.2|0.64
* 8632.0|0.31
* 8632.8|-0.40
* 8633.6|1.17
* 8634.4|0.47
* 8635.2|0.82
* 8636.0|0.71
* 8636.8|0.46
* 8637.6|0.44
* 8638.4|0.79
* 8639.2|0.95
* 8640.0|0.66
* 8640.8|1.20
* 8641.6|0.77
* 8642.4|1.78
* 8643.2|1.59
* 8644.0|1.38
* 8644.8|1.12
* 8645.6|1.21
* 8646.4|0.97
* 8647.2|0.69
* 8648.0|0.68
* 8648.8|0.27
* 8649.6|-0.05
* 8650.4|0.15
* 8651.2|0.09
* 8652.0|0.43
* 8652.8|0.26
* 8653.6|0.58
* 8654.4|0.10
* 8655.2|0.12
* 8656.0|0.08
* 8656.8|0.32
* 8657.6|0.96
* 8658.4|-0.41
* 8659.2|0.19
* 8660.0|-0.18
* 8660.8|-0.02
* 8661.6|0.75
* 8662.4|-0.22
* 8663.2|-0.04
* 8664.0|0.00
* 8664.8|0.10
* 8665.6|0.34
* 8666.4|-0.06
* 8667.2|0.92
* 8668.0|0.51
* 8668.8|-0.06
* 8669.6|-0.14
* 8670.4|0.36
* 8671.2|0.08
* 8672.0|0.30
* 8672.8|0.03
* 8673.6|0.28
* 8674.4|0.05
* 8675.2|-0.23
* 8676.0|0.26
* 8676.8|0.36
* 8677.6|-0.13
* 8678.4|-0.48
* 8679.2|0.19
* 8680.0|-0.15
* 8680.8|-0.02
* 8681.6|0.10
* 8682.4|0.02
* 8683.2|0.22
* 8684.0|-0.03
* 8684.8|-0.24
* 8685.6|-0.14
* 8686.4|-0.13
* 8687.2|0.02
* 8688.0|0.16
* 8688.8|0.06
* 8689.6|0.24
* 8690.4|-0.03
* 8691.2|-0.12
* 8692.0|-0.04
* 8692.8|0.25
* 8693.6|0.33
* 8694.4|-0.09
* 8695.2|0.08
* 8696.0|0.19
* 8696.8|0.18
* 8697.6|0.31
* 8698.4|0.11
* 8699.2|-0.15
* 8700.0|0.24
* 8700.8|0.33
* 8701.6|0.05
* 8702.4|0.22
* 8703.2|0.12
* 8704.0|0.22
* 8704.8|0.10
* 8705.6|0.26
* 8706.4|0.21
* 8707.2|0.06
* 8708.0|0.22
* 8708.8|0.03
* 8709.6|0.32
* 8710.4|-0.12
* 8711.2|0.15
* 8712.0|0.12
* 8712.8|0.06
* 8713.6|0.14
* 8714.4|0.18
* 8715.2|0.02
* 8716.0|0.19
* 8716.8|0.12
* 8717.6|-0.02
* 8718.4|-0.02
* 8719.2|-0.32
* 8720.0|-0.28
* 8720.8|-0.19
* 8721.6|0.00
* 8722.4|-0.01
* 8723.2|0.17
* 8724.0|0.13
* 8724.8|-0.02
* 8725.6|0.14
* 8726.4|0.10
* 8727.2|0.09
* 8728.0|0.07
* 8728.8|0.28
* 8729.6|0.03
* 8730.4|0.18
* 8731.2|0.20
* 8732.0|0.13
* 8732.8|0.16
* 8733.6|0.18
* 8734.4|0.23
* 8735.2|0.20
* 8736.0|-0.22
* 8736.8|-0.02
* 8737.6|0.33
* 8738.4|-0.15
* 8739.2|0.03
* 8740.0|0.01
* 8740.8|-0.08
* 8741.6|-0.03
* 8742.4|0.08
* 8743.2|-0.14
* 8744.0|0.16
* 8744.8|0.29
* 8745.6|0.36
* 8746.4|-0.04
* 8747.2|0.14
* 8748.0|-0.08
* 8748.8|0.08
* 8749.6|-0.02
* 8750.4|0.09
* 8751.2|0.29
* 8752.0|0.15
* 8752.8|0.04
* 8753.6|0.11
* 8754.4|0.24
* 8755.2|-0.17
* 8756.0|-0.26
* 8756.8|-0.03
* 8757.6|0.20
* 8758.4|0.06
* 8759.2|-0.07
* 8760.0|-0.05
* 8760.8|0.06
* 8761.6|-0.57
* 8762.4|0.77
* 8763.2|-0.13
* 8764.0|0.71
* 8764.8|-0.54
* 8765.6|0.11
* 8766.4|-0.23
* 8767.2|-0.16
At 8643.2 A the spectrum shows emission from [O II]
